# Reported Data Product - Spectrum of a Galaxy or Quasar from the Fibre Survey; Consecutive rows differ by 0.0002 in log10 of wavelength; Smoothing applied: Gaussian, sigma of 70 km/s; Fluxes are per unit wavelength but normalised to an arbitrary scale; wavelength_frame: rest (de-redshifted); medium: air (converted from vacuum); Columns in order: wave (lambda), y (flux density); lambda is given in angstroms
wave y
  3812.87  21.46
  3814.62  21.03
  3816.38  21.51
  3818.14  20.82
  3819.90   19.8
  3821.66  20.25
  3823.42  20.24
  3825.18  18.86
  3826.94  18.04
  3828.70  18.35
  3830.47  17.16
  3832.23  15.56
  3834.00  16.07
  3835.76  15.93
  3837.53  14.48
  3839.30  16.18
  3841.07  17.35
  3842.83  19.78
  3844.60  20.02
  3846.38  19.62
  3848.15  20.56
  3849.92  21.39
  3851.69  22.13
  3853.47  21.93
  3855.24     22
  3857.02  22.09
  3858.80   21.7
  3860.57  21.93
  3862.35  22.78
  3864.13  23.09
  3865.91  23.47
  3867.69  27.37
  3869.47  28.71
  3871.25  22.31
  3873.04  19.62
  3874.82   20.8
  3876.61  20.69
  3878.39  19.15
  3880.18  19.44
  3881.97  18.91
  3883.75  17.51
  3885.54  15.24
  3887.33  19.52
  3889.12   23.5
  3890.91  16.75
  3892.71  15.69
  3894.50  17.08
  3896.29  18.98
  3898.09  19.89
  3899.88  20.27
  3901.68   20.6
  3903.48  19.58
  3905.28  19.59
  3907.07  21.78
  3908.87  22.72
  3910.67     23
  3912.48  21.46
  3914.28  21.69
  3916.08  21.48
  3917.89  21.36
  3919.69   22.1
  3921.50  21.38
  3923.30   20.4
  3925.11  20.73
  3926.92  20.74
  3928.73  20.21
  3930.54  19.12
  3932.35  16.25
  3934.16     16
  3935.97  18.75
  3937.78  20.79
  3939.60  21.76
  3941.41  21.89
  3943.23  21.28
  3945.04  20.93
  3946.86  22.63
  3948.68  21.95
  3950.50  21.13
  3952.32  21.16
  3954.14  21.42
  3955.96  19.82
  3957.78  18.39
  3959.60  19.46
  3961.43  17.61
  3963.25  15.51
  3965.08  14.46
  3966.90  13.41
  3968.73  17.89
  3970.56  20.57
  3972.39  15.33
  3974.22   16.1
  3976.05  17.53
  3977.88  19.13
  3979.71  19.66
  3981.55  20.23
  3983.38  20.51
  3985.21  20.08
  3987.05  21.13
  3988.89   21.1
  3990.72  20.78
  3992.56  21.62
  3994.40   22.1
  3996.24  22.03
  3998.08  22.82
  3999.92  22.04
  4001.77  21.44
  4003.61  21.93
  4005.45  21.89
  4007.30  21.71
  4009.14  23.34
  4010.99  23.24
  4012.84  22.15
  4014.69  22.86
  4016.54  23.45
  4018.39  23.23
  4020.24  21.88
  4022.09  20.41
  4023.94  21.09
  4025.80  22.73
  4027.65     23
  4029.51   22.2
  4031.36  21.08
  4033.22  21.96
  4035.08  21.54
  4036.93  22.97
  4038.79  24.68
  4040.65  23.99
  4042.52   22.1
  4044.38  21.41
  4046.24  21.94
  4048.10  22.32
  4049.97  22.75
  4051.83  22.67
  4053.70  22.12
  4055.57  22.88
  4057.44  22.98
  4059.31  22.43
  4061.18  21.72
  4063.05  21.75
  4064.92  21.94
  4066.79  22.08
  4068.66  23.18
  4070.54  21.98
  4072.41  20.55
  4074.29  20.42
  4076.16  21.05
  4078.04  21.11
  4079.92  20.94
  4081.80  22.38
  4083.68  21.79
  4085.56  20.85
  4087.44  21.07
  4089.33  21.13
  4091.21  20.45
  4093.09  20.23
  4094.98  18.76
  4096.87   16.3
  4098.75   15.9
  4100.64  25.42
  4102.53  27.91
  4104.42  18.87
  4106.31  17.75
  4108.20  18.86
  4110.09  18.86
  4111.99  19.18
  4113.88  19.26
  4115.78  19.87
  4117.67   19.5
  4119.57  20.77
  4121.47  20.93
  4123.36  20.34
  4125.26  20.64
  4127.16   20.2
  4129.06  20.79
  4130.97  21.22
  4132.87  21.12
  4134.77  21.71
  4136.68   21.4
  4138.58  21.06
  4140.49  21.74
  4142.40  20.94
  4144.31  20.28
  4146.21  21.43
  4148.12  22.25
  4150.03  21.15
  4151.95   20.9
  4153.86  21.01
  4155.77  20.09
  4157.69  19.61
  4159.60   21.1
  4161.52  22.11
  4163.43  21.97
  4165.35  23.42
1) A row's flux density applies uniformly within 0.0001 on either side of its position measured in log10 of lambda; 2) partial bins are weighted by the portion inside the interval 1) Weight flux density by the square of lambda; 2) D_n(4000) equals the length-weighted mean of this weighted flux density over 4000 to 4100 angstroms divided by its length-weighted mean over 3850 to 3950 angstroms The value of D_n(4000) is 1.13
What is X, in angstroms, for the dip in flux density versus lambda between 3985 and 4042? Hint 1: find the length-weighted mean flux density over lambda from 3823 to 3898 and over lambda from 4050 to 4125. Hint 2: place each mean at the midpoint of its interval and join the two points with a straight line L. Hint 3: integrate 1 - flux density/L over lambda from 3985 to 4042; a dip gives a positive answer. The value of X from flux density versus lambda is -4.4 angstroms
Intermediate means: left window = 19.8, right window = 20.9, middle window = 22.2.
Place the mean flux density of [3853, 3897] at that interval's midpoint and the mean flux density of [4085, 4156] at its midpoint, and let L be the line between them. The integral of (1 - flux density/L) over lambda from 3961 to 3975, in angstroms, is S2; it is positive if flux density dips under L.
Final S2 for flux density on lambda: 3.0 angstroms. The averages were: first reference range 20.8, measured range 16.3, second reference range 20.5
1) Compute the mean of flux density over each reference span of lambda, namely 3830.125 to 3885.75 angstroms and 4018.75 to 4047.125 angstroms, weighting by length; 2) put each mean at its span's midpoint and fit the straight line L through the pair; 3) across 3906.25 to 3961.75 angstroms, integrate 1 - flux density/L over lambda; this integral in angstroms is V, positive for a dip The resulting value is 1.2 angstroms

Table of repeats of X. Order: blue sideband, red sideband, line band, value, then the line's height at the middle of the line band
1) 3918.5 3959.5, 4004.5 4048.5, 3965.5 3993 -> 3.2 angstroms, 21.3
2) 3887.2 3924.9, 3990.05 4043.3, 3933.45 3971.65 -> 3.3 angstroms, 21.2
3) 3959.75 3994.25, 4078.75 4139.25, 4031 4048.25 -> -2.6 angstroms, 19.5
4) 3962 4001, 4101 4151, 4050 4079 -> -2.7 angstroms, 20.1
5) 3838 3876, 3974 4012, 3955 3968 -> 2.6 angstroms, 21.2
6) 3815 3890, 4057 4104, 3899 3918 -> -0.7 angstroms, 20.4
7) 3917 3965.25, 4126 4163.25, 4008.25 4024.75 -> -1.6 angstroms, 20.4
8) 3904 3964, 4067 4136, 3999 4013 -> -1.2 angstroms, 20.5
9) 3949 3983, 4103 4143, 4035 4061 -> -4.4 angstroms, 19.4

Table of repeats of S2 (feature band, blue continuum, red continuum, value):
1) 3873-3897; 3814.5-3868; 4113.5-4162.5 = 1.6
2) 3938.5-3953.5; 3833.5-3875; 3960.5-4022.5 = -0.8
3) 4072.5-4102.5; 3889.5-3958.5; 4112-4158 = -0.1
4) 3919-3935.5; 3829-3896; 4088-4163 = 0.4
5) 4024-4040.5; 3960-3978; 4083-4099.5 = -3.9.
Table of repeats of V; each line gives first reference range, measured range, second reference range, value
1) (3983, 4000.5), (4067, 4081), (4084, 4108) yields -0.5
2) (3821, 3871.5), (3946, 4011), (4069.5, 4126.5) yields 1.2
